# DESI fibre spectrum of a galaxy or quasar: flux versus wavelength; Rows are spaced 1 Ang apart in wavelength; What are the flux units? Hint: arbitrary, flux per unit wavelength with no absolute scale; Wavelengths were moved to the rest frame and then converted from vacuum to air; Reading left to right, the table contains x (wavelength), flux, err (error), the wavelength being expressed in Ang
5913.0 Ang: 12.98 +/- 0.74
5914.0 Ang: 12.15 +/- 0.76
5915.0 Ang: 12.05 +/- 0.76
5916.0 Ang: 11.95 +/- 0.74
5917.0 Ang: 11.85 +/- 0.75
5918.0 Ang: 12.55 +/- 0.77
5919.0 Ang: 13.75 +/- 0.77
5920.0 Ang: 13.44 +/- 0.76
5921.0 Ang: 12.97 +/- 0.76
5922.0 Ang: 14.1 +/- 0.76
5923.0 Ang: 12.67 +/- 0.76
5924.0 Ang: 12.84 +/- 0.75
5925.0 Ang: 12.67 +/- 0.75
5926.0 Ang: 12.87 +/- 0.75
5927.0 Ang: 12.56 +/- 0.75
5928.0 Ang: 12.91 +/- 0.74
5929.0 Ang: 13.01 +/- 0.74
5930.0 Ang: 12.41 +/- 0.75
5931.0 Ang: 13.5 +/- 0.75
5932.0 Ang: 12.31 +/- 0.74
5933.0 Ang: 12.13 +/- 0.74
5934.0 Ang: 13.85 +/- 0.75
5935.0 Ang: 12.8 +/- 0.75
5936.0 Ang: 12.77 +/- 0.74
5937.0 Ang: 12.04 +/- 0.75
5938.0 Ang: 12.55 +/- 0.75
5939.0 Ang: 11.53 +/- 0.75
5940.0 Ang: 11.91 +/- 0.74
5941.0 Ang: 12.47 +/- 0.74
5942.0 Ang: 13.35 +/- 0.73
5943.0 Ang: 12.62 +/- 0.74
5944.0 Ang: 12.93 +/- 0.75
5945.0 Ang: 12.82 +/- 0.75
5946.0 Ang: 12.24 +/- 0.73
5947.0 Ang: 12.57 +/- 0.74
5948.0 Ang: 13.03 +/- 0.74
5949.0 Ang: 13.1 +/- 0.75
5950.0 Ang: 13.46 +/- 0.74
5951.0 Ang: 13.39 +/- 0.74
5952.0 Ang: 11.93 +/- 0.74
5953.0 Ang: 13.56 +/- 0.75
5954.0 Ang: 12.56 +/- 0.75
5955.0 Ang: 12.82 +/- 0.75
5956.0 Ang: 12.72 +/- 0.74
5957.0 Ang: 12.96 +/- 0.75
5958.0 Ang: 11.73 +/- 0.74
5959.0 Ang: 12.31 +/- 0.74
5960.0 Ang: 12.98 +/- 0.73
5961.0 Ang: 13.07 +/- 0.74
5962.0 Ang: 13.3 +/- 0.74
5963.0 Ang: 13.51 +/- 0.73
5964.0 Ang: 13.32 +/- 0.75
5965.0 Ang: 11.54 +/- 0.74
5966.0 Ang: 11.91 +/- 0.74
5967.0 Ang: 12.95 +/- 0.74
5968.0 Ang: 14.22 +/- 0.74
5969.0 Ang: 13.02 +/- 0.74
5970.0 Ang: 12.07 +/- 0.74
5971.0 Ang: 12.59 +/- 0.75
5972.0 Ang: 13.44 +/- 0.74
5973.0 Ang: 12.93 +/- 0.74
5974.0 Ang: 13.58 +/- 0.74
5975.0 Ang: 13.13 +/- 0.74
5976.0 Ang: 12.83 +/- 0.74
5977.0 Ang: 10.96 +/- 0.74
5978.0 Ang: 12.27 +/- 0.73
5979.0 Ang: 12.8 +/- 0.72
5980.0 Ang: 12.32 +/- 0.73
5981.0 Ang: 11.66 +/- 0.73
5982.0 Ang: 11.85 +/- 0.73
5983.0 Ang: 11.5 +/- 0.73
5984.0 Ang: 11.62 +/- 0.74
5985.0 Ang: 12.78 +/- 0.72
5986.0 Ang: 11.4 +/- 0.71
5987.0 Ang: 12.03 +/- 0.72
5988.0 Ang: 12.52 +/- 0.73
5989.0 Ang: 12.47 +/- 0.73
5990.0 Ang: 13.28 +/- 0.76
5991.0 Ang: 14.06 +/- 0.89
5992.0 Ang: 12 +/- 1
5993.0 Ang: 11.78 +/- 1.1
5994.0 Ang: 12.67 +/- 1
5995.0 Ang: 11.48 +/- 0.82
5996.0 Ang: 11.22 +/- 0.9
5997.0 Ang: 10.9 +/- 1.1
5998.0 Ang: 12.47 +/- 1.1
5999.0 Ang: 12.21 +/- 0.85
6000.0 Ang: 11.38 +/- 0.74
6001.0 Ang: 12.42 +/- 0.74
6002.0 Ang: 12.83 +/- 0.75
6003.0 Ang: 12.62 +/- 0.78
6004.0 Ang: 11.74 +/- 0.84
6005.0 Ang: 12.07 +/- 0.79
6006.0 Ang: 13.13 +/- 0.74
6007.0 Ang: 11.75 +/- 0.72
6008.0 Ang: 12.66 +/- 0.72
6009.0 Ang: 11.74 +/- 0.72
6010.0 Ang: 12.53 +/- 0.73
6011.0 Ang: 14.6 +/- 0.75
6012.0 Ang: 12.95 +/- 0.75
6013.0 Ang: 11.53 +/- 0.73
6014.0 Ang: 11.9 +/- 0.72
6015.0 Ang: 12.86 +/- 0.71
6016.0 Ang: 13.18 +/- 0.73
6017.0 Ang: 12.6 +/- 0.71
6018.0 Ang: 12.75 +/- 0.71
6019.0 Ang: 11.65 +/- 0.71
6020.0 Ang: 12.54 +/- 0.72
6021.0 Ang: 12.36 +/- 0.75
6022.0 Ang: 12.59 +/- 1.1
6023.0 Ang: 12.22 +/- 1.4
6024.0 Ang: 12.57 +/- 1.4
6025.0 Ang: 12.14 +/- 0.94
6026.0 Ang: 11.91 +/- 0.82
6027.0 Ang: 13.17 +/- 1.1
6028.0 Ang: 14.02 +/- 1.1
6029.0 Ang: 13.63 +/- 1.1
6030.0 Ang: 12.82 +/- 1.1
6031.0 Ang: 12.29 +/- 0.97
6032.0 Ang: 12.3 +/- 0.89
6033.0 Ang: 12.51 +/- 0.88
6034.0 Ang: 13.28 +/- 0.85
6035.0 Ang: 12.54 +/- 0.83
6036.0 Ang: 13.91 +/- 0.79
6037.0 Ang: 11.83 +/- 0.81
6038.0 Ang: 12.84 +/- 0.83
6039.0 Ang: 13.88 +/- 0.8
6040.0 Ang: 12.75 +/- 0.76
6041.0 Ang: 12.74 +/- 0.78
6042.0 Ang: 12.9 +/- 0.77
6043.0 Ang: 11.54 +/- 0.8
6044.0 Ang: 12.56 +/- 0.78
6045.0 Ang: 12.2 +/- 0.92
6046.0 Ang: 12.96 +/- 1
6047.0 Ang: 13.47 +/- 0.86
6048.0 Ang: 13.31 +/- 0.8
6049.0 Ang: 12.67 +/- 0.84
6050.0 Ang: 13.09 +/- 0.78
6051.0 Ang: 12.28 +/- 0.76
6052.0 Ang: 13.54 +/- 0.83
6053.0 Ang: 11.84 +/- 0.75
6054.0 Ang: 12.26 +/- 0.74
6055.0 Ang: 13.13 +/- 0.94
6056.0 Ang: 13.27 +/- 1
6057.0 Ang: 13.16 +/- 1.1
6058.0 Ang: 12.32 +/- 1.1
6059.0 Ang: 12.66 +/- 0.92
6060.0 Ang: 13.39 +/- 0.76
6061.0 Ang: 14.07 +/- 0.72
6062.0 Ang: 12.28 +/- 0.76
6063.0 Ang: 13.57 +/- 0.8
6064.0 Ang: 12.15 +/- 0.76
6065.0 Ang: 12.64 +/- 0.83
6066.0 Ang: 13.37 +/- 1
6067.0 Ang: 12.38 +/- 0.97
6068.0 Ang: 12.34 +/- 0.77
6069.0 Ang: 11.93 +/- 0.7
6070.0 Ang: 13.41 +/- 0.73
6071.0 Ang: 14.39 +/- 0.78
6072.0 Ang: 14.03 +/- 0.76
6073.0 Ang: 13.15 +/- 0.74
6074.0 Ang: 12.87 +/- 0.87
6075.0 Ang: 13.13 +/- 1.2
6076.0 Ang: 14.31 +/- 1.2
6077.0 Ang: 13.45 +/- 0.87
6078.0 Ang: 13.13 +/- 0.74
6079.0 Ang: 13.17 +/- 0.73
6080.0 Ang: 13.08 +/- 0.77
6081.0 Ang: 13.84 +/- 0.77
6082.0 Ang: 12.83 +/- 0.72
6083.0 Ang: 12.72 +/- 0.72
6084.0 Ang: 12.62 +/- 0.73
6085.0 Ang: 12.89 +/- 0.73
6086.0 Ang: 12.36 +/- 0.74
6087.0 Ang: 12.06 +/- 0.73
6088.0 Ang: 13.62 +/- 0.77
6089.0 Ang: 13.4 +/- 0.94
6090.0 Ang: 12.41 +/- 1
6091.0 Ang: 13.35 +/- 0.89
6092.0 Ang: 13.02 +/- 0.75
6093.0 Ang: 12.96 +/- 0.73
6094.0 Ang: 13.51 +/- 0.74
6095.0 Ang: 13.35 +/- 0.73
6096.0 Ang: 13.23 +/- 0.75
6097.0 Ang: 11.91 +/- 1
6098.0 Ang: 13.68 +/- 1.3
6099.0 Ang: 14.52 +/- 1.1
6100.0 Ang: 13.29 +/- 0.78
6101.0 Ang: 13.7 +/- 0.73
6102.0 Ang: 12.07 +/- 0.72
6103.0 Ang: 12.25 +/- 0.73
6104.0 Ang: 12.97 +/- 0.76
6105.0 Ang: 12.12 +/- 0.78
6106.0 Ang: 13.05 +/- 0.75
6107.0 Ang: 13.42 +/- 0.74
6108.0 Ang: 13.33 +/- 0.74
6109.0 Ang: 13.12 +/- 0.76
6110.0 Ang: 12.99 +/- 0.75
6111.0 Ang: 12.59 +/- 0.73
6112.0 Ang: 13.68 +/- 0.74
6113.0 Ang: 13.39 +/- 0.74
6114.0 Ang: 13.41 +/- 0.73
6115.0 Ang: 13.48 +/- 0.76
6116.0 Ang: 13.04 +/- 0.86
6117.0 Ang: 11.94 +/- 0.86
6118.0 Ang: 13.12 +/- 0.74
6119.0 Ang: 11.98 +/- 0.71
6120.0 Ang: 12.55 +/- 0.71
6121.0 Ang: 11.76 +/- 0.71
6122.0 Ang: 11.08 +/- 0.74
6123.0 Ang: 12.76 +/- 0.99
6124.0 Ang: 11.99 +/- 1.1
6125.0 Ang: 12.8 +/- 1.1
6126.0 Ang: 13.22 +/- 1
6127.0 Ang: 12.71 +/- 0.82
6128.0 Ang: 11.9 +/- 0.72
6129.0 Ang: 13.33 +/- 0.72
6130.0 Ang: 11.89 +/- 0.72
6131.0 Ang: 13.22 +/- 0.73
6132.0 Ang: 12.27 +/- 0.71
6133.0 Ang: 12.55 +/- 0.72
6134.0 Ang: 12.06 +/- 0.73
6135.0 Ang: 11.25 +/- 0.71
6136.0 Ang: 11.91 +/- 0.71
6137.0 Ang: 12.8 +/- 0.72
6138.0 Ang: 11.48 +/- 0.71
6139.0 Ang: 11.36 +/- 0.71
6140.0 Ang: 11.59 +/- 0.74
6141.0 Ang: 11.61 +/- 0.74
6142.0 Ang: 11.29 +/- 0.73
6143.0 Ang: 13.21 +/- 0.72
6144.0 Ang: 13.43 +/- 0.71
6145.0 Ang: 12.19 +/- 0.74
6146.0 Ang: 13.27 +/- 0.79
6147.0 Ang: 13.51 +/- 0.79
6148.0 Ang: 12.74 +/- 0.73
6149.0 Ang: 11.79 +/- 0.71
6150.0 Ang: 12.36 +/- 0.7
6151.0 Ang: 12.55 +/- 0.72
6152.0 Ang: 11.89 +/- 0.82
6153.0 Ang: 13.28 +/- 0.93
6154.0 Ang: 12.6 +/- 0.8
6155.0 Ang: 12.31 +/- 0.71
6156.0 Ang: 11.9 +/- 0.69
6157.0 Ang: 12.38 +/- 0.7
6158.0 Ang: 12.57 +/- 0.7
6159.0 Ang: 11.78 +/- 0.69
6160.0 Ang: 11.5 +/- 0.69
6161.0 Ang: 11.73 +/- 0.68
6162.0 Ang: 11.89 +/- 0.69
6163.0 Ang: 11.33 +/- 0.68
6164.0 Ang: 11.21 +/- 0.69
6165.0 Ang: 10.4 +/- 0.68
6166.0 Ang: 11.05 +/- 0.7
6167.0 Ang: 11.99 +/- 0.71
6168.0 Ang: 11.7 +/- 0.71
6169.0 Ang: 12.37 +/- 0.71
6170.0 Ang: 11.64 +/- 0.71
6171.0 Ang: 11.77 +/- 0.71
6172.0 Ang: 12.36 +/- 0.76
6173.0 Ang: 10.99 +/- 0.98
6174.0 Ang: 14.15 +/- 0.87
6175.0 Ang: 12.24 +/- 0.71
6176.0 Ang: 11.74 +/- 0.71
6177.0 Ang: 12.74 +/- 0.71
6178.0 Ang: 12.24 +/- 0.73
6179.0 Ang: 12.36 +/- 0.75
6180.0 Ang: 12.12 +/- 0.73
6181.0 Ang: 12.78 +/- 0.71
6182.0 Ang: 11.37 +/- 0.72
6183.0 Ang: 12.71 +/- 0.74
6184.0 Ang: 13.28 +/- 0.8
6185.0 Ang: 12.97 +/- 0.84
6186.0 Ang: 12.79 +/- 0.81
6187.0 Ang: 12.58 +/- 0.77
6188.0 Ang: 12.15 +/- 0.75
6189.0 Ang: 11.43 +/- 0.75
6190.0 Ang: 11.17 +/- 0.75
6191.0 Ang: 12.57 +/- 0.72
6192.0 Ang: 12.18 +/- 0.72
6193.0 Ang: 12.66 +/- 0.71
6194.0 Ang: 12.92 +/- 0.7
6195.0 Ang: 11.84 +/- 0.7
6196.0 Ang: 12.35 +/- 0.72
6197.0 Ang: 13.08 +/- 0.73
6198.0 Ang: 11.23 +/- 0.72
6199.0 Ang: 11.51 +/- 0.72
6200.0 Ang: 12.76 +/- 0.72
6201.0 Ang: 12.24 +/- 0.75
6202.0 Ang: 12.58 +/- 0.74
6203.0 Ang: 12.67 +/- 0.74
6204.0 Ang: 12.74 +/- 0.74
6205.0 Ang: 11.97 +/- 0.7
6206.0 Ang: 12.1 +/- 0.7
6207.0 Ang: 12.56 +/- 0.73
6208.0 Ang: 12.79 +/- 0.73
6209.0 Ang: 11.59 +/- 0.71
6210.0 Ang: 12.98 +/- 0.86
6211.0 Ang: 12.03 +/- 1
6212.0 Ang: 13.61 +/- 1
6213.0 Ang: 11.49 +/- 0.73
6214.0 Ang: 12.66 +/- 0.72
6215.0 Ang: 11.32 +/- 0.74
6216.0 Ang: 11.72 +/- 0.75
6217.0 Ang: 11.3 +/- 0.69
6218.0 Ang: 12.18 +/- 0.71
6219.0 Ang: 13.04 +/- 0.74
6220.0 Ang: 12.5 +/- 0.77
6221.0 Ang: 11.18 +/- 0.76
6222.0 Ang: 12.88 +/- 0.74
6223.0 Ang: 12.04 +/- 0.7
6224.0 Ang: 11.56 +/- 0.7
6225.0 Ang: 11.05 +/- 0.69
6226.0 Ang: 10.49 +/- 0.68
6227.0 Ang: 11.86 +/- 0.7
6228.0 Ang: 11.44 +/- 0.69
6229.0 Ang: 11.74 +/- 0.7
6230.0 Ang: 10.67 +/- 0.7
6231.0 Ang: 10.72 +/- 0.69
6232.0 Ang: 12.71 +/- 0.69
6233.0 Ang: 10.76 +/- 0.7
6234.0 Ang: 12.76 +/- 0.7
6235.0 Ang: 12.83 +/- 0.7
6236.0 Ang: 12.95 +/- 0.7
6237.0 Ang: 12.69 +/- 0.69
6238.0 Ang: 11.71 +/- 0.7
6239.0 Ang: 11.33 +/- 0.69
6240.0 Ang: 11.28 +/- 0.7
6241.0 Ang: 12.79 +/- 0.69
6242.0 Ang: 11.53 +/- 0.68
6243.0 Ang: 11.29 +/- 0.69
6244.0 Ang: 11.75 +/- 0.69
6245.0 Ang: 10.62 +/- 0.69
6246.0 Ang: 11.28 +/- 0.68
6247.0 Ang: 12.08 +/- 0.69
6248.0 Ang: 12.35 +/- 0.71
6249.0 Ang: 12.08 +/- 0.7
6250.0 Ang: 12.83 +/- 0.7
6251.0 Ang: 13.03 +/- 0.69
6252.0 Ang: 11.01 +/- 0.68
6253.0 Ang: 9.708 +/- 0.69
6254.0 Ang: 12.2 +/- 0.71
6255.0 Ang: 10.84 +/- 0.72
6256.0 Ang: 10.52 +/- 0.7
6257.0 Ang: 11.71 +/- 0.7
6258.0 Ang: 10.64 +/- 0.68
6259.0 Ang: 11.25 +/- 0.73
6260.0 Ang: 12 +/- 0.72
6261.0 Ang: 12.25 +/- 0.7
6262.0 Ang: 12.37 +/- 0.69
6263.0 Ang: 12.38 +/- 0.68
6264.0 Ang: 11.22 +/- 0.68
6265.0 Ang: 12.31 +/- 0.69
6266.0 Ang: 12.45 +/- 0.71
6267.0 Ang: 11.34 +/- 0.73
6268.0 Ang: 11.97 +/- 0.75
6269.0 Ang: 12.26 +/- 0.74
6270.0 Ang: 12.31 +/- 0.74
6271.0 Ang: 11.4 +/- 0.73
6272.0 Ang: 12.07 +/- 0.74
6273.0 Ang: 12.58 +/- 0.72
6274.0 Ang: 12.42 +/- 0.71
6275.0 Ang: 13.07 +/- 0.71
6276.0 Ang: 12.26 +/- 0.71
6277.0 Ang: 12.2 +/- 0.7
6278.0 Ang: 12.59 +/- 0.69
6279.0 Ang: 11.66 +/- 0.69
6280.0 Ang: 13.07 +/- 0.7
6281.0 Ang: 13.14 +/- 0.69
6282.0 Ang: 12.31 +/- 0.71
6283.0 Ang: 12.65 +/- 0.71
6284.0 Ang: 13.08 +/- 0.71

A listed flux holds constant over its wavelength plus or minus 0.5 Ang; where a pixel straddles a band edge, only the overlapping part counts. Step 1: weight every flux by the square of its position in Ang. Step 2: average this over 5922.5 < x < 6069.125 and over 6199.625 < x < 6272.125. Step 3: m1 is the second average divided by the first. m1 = 1.02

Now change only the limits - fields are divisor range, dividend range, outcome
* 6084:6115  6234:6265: 0.95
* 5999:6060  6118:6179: 1.00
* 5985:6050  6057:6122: 1.06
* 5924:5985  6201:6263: 1.03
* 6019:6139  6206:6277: 0.98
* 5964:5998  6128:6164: 1.04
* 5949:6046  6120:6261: 1.02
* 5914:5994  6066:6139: 1.07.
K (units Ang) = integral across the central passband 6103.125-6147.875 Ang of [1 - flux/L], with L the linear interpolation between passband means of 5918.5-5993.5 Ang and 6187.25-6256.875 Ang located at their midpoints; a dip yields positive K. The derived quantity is -1.2 Ang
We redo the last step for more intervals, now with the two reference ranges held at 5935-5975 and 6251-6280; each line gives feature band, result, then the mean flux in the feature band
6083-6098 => -0.7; 12.9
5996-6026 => 0.6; 12.3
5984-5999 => 0.6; 12.2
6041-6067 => -0.7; 12.8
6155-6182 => 0.4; 12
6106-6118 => -0.8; 13.1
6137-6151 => -0.1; 12.3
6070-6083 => -1.1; 13.4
